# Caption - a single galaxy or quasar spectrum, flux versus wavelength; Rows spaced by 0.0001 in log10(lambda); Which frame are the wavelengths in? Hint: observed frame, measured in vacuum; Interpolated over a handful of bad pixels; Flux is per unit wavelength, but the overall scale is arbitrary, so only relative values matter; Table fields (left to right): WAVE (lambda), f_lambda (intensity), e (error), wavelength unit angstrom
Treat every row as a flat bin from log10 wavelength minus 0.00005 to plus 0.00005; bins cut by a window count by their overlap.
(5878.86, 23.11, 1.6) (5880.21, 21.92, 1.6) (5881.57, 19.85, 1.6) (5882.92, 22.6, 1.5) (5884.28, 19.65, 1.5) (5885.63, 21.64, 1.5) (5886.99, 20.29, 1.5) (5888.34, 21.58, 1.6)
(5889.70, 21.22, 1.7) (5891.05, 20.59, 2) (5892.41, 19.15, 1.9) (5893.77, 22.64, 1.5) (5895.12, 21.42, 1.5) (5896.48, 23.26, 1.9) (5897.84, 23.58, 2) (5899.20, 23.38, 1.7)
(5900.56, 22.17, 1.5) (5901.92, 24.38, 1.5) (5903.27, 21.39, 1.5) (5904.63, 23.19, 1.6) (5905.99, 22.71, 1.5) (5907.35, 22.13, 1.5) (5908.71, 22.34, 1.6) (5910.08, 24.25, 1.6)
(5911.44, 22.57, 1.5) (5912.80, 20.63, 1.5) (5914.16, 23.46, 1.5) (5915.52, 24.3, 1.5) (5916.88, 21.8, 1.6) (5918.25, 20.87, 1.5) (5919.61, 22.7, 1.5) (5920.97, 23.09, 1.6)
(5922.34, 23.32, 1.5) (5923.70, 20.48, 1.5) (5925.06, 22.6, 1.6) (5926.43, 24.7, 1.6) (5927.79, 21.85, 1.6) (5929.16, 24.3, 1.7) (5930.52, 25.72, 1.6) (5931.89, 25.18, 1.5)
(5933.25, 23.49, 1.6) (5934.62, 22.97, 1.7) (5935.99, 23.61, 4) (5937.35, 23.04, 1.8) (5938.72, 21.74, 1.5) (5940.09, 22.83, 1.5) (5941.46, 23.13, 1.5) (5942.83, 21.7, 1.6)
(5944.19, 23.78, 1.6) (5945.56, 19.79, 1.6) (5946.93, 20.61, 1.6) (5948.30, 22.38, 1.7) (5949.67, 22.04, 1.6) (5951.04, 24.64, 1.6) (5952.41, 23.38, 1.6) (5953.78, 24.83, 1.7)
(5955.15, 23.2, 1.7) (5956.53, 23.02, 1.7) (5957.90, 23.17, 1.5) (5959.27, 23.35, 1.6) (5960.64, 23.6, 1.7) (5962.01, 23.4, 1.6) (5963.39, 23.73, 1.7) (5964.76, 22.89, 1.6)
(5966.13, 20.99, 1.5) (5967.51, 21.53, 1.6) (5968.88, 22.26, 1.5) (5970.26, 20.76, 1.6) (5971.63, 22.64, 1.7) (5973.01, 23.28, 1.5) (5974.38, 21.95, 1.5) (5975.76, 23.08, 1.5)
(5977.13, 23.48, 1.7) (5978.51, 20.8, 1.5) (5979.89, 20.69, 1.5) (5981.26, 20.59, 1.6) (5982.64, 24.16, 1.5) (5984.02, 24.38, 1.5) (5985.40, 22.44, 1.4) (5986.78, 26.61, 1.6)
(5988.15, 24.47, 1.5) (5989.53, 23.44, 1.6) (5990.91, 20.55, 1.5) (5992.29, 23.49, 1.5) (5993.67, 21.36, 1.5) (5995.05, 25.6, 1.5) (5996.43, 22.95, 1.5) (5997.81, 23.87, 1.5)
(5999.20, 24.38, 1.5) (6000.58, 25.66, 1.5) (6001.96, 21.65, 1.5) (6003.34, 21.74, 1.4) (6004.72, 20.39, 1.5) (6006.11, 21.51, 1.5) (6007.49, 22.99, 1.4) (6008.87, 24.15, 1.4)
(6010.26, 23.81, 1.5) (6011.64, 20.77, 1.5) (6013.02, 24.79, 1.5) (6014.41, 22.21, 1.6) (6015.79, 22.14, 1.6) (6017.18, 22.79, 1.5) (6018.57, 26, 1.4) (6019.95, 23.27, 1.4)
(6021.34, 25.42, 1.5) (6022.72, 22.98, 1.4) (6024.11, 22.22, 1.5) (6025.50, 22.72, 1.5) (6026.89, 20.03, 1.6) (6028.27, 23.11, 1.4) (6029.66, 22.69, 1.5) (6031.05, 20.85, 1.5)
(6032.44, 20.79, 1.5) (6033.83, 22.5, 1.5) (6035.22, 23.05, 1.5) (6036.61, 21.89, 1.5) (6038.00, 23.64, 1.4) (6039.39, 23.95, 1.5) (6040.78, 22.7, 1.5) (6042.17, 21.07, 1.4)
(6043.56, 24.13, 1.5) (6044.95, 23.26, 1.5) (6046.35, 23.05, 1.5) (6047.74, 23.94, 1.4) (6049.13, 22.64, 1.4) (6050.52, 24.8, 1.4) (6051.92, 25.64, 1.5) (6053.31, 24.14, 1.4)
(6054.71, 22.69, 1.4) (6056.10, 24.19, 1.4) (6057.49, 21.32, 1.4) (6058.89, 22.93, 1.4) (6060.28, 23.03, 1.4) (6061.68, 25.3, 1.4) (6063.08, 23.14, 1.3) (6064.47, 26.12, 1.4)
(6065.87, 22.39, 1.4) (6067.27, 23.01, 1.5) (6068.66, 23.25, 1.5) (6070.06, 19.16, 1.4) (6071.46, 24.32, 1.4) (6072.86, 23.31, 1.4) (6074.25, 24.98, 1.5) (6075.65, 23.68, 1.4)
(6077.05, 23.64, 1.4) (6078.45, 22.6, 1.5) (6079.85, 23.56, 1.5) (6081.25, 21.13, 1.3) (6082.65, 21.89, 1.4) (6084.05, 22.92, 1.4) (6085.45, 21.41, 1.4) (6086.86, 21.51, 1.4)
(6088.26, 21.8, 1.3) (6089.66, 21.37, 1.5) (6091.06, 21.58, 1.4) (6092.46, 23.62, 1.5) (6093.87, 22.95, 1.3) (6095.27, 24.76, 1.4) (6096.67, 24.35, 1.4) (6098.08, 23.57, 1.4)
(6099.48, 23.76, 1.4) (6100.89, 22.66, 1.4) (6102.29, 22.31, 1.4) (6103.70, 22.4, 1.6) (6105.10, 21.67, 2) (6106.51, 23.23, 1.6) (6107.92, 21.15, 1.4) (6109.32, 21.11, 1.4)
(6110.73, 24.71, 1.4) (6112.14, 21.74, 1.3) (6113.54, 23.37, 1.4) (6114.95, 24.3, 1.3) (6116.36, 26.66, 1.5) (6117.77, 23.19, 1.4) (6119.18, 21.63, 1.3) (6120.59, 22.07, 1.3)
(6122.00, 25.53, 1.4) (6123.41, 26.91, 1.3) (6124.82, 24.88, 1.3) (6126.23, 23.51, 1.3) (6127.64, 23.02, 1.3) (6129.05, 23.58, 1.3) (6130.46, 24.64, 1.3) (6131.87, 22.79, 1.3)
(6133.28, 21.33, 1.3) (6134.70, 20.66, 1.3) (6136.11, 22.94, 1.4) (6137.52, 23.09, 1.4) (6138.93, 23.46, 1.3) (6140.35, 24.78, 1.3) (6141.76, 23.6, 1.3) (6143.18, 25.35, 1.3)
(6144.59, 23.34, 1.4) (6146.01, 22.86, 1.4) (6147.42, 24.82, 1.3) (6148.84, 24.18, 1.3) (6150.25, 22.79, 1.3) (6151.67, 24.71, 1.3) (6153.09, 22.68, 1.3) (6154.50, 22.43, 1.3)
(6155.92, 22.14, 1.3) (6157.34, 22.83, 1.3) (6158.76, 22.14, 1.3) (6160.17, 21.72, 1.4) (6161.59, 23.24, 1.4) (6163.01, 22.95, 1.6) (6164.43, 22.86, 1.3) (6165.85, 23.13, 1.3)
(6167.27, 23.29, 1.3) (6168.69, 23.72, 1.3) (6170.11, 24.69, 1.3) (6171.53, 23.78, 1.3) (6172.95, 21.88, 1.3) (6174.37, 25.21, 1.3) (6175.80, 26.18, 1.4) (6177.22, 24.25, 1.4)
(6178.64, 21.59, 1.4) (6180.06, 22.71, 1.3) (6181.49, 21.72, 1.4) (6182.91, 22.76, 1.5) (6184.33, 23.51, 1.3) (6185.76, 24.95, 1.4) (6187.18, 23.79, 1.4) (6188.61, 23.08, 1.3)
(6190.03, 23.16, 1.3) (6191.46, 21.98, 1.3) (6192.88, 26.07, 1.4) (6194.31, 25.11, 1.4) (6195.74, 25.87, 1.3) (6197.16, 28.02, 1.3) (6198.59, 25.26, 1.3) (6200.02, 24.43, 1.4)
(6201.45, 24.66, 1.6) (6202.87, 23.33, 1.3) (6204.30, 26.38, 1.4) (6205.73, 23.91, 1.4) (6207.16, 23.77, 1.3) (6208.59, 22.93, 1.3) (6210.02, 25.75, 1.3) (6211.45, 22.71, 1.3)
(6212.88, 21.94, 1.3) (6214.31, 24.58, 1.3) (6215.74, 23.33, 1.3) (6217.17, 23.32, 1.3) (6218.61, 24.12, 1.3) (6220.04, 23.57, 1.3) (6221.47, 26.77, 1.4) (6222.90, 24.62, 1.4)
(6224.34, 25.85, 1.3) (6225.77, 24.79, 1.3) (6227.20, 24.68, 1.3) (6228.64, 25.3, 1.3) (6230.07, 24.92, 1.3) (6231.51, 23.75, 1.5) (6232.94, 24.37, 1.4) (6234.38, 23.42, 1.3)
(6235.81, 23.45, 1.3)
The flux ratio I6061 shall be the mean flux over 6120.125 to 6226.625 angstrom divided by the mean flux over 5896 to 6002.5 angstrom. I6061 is 1.04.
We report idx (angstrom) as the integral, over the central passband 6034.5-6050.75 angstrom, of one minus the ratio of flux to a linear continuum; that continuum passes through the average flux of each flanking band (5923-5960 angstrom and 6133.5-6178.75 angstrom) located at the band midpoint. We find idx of 0.0 angstrom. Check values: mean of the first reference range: 23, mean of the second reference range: 23.4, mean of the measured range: 23.1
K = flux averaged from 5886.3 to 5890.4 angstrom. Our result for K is 21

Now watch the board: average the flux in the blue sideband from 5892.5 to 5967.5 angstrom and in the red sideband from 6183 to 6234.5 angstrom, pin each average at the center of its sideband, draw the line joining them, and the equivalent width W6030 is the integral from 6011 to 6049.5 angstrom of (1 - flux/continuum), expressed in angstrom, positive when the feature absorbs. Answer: 0.96 angstrom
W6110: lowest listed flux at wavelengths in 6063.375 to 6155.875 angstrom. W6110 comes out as 19.16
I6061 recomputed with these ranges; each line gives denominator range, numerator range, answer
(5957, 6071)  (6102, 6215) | 1.03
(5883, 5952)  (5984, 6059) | 1.03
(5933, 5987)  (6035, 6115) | 1.01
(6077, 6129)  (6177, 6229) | 1.05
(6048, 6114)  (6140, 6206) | 1.03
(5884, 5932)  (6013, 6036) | 1.01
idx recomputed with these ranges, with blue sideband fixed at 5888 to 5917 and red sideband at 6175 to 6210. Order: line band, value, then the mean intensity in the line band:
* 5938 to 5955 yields 0.1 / 22.6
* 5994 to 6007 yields 0.0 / 23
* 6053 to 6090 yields 0.8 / 22.9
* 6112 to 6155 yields 0.4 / 23.6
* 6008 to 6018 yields 0.0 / 23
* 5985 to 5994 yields -0.1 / 23.3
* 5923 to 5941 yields -0.6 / 23.3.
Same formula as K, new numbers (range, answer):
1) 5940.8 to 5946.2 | 22.1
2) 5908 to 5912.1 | 23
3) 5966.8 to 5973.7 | 22.1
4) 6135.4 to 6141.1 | 23.6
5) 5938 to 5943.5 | 22.3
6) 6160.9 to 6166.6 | 23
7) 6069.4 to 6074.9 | 23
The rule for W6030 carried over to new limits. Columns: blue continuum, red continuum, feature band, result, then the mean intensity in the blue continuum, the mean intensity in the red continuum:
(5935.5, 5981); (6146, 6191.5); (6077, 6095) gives 0.54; 22.6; 23.3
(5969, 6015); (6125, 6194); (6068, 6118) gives 0.61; 22.9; 23.4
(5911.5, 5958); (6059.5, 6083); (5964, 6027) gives 0.51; 22.9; 23.2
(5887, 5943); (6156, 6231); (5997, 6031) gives 0.28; 22.7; 24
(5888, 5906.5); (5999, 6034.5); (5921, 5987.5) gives -1.27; 22.2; 22.7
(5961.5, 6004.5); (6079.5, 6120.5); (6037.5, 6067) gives -0.95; 22.8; 22.7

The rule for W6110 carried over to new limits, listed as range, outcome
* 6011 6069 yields 20.03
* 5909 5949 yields 19.79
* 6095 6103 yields 22.31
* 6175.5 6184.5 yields 21.59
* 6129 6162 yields 20.66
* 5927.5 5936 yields 21.85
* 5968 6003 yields 20.55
